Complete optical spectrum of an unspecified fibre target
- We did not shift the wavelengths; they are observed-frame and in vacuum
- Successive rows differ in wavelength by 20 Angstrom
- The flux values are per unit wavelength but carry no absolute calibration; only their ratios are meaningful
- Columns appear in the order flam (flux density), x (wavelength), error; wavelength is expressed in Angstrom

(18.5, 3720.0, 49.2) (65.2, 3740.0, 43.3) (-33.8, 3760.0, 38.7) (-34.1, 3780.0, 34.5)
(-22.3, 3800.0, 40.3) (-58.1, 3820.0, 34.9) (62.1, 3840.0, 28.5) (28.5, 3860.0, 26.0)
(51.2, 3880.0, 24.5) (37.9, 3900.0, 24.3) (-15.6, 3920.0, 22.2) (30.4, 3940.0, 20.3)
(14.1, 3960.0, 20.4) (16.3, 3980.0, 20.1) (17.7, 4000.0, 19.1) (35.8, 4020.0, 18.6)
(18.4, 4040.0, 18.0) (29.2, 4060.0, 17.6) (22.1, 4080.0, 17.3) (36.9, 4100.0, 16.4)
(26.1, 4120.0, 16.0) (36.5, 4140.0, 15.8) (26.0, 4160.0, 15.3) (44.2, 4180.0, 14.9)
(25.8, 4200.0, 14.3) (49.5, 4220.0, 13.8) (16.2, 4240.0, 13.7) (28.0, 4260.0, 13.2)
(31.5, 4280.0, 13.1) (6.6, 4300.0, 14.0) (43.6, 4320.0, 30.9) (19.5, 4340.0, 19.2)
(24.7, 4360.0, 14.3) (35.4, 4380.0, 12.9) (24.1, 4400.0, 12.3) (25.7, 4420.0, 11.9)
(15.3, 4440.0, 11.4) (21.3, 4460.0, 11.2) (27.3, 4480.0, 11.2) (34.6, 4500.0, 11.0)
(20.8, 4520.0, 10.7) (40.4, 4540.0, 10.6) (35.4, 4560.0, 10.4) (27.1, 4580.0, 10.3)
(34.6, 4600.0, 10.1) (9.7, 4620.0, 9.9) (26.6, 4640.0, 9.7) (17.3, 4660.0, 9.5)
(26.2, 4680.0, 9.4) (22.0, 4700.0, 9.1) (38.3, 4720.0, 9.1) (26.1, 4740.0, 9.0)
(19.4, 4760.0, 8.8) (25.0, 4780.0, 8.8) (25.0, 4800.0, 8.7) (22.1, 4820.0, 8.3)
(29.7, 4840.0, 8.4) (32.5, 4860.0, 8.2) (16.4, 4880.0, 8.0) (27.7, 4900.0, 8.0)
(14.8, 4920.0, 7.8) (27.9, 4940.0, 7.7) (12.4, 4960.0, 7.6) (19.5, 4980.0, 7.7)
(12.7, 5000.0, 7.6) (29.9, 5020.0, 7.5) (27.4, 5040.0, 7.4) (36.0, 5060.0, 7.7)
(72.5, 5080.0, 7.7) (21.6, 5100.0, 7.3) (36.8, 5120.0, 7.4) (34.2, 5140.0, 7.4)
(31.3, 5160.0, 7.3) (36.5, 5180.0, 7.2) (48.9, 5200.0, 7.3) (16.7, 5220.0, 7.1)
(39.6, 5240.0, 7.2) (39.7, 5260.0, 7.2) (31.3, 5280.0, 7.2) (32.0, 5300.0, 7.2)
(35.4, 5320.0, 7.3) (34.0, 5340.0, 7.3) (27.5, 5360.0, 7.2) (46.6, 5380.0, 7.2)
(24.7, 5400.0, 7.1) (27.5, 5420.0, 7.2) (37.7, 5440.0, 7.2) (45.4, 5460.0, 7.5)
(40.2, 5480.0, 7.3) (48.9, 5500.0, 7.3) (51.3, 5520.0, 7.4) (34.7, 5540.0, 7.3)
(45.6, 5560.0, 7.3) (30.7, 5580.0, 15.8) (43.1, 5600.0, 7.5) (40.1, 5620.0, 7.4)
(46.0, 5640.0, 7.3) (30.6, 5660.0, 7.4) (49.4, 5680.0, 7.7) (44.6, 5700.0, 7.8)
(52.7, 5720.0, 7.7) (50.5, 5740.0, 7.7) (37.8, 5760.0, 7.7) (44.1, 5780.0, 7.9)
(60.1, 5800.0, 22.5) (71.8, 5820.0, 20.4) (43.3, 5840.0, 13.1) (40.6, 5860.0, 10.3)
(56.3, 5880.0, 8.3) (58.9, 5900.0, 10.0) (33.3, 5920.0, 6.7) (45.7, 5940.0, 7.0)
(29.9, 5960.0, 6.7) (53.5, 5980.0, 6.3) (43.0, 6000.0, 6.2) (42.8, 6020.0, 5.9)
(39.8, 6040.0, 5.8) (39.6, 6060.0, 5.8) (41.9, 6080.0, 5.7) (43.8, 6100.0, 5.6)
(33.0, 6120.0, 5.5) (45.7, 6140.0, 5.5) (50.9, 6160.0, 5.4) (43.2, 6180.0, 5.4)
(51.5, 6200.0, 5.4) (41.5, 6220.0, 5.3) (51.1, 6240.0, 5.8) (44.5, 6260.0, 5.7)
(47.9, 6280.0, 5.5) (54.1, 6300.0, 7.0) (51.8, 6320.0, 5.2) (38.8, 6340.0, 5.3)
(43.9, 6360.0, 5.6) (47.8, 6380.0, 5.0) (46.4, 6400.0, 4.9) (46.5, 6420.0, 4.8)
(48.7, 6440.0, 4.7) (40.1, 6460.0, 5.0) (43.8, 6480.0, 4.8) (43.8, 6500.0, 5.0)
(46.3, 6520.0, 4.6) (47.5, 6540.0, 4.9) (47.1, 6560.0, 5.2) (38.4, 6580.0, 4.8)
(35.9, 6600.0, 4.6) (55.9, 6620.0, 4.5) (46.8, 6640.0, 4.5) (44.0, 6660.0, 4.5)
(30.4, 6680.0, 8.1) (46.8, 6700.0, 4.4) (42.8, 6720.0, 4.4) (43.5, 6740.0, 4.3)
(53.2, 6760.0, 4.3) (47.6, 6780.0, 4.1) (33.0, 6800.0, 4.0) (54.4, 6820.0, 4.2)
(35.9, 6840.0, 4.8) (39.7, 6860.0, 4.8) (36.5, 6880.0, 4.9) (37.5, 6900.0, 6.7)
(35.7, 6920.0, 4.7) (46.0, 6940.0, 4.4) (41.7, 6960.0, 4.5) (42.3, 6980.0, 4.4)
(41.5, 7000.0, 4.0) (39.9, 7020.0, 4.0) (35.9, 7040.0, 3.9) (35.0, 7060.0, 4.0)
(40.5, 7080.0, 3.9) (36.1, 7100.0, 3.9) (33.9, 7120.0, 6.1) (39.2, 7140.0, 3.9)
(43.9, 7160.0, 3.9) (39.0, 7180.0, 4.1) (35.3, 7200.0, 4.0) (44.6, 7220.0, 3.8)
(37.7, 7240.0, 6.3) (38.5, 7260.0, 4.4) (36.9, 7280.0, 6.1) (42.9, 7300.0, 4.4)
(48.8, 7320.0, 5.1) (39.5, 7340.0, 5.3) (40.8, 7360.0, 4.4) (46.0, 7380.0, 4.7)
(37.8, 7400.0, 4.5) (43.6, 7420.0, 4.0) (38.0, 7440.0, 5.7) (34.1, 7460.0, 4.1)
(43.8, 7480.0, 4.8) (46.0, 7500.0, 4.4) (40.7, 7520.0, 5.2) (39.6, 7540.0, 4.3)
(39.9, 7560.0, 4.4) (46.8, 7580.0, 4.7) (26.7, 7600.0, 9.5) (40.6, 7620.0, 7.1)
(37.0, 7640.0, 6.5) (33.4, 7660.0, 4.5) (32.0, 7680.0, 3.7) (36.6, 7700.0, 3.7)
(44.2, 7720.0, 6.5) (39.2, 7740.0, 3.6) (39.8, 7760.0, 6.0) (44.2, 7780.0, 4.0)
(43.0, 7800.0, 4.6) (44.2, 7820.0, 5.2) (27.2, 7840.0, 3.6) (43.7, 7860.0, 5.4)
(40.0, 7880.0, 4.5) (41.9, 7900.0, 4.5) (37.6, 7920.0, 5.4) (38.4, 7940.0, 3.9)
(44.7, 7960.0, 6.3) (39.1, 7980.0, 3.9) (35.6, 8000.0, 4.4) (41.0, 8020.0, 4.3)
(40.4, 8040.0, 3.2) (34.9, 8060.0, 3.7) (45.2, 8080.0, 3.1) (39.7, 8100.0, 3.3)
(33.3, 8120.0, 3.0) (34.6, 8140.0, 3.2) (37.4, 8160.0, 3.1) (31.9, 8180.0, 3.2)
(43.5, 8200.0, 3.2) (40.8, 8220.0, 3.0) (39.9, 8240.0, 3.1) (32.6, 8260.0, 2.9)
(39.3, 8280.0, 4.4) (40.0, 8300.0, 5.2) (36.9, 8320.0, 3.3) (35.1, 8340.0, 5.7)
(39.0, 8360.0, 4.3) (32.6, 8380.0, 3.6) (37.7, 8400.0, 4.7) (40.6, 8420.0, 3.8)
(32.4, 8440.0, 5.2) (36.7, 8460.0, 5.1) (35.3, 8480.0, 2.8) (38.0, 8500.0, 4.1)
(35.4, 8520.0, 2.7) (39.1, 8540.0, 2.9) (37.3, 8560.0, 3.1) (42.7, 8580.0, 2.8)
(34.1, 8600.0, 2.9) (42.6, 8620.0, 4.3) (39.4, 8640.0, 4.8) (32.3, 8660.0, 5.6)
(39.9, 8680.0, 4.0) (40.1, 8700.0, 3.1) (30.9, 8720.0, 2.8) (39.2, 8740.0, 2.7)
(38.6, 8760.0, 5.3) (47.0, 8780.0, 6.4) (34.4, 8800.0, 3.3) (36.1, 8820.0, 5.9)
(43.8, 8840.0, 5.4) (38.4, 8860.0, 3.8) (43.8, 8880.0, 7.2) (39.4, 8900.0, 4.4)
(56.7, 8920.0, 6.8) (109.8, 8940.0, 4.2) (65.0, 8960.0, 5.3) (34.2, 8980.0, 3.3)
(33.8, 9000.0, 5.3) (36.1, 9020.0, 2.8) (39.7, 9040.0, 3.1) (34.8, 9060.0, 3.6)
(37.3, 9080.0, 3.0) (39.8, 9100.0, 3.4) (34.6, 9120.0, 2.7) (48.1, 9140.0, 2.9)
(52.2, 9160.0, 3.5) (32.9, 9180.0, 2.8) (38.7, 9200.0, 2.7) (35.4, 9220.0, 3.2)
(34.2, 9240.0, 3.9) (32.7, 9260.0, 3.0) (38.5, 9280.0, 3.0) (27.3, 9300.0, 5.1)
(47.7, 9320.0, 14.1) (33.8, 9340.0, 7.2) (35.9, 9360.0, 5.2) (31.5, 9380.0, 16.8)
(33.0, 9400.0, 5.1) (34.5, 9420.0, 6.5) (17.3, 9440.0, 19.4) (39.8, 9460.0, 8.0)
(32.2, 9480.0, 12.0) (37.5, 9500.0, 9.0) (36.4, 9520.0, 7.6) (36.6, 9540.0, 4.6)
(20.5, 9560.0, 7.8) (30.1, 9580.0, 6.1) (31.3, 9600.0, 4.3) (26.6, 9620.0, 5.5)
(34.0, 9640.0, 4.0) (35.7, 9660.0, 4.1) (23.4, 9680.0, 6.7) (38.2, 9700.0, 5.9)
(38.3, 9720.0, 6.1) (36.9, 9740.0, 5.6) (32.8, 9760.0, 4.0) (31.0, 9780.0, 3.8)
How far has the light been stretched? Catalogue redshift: 0.361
